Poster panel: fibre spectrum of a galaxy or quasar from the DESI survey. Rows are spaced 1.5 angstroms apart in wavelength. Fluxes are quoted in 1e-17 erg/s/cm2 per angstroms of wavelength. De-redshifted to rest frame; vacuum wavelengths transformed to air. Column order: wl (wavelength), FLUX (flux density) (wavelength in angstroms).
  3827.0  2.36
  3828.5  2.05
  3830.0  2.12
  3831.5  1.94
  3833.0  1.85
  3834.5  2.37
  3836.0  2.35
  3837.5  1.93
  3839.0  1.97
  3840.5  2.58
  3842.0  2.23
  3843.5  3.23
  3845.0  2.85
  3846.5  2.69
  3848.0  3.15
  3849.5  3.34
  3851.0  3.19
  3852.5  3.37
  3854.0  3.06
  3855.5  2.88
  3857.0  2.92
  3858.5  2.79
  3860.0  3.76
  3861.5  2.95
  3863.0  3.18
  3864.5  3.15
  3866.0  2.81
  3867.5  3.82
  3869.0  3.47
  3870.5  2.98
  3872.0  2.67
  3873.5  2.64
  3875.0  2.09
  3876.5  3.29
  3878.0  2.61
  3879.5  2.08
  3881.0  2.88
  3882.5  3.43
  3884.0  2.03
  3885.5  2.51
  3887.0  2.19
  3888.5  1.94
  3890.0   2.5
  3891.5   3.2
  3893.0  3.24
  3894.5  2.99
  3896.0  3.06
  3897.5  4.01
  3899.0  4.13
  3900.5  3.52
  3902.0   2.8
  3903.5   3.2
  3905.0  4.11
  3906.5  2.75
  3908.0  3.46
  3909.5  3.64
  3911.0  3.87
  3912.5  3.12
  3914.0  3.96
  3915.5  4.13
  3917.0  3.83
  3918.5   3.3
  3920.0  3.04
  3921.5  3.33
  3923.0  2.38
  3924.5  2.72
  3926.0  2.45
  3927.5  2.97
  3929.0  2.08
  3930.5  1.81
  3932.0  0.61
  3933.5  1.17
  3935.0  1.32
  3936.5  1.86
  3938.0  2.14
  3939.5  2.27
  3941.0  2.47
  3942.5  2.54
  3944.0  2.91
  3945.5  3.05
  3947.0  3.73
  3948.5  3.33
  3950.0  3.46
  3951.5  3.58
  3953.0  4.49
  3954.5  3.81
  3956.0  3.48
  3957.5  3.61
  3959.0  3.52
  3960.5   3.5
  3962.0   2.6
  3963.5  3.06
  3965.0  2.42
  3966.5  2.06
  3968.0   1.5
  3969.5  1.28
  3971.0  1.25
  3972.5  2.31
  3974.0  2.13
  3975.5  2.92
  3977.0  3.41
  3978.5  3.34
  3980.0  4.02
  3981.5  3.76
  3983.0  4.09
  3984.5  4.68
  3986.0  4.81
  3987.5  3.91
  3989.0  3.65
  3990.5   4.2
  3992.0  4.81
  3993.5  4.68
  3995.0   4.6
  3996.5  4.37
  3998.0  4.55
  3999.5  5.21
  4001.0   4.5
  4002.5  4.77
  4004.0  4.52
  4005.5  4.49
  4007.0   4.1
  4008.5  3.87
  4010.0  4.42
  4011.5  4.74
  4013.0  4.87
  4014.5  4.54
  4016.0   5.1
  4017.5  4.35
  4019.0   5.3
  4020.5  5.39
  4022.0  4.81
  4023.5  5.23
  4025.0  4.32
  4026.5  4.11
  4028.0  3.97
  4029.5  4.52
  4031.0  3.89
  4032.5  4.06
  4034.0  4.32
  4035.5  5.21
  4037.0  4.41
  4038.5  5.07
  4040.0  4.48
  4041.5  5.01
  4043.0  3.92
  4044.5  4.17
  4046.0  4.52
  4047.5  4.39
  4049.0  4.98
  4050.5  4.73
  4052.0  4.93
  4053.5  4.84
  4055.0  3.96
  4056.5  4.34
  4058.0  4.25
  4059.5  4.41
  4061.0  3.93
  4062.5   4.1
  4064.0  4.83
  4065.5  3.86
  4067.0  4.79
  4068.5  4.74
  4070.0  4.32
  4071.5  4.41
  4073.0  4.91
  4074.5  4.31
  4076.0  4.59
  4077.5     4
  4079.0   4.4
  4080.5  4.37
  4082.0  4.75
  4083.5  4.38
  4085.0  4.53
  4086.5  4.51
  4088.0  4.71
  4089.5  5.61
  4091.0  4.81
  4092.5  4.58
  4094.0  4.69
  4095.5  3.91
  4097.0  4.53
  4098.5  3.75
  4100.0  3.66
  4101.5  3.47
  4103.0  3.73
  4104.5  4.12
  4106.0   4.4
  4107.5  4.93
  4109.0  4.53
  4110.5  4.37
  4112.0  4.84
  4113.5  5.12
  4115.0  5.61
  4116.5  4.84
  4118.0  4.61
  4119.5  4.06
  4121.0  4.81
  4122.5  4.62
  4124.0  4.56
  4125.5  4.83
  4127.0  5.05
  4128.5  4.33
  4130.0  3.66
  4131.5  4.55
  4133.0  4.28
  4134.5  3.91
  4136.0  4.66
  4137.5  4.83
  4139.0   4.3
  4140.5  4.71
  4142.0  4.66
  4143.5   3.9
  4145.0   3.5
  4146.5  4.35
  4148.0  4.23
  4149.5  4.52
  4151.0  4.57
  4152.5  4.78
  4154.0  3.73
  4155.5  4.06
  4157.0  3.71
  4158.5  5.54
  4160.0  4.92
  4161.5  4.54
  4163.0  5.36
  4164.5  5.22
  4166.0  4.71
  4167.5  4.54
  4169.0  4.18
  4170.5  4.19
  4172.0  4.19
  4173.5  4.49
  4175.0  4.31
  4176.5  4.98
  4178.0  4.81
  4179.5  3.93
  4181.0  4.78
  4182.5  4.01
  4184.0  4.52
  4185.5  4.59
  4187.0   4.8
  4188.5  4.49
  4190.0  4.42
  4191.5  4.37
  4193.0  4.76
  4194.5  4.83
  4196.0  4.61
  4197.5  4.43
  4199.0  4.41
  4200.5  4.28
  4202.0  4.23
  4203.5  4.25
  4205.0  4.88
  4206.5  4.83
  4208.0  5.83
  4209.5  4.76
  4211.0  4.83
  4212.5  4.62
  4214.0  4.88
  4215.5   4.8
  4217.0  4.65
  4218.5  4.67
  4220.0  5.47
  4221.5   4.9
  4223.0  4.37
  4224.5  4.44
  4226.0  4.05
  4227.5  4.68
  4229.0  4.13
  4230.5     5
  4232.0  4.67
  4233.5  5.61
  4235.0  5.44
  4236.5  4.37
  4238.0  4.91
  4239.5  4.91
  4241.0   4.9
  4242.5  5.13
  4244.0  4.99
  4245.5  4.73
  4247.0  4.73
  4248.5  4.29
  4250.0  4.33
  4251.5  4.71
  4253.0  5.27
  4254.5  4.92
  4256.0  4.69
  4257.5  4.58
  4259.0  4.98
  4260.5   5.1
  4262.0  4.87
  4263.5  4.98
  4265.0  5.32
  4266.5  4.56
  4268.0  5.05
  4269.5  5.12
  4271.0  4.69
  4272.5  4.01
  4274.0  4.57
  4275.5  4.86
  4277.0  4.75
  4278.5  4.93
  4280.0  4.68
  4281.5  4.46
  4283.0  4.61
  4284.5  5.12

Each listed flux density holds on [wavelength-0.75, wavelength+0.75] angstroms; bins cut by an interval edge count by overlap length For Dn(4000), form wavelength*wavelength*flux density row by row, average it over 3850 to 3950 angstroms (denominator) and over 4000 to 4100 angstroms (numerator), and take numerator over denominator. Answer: 1.67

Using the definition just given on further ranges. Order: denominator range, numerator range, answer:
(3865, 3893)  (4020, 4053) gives 1.80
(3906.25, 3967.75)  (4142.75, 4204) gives 1.72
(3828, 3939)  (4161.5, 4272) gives 1.98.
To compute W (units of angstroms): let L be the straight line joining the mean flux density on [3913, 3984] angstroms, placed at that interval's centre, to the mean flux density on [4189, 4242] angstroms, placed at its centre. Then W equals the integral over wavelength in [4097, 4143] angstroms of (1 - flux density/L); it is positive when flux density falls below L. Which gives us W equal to -4.7 angstroms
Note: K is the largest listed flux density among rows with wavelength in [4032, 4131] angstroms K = 5.61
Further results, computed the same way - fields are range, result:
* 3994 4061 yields 5.39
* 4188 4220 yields 5.83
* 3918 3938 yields 3.33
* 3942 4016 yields 5.21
